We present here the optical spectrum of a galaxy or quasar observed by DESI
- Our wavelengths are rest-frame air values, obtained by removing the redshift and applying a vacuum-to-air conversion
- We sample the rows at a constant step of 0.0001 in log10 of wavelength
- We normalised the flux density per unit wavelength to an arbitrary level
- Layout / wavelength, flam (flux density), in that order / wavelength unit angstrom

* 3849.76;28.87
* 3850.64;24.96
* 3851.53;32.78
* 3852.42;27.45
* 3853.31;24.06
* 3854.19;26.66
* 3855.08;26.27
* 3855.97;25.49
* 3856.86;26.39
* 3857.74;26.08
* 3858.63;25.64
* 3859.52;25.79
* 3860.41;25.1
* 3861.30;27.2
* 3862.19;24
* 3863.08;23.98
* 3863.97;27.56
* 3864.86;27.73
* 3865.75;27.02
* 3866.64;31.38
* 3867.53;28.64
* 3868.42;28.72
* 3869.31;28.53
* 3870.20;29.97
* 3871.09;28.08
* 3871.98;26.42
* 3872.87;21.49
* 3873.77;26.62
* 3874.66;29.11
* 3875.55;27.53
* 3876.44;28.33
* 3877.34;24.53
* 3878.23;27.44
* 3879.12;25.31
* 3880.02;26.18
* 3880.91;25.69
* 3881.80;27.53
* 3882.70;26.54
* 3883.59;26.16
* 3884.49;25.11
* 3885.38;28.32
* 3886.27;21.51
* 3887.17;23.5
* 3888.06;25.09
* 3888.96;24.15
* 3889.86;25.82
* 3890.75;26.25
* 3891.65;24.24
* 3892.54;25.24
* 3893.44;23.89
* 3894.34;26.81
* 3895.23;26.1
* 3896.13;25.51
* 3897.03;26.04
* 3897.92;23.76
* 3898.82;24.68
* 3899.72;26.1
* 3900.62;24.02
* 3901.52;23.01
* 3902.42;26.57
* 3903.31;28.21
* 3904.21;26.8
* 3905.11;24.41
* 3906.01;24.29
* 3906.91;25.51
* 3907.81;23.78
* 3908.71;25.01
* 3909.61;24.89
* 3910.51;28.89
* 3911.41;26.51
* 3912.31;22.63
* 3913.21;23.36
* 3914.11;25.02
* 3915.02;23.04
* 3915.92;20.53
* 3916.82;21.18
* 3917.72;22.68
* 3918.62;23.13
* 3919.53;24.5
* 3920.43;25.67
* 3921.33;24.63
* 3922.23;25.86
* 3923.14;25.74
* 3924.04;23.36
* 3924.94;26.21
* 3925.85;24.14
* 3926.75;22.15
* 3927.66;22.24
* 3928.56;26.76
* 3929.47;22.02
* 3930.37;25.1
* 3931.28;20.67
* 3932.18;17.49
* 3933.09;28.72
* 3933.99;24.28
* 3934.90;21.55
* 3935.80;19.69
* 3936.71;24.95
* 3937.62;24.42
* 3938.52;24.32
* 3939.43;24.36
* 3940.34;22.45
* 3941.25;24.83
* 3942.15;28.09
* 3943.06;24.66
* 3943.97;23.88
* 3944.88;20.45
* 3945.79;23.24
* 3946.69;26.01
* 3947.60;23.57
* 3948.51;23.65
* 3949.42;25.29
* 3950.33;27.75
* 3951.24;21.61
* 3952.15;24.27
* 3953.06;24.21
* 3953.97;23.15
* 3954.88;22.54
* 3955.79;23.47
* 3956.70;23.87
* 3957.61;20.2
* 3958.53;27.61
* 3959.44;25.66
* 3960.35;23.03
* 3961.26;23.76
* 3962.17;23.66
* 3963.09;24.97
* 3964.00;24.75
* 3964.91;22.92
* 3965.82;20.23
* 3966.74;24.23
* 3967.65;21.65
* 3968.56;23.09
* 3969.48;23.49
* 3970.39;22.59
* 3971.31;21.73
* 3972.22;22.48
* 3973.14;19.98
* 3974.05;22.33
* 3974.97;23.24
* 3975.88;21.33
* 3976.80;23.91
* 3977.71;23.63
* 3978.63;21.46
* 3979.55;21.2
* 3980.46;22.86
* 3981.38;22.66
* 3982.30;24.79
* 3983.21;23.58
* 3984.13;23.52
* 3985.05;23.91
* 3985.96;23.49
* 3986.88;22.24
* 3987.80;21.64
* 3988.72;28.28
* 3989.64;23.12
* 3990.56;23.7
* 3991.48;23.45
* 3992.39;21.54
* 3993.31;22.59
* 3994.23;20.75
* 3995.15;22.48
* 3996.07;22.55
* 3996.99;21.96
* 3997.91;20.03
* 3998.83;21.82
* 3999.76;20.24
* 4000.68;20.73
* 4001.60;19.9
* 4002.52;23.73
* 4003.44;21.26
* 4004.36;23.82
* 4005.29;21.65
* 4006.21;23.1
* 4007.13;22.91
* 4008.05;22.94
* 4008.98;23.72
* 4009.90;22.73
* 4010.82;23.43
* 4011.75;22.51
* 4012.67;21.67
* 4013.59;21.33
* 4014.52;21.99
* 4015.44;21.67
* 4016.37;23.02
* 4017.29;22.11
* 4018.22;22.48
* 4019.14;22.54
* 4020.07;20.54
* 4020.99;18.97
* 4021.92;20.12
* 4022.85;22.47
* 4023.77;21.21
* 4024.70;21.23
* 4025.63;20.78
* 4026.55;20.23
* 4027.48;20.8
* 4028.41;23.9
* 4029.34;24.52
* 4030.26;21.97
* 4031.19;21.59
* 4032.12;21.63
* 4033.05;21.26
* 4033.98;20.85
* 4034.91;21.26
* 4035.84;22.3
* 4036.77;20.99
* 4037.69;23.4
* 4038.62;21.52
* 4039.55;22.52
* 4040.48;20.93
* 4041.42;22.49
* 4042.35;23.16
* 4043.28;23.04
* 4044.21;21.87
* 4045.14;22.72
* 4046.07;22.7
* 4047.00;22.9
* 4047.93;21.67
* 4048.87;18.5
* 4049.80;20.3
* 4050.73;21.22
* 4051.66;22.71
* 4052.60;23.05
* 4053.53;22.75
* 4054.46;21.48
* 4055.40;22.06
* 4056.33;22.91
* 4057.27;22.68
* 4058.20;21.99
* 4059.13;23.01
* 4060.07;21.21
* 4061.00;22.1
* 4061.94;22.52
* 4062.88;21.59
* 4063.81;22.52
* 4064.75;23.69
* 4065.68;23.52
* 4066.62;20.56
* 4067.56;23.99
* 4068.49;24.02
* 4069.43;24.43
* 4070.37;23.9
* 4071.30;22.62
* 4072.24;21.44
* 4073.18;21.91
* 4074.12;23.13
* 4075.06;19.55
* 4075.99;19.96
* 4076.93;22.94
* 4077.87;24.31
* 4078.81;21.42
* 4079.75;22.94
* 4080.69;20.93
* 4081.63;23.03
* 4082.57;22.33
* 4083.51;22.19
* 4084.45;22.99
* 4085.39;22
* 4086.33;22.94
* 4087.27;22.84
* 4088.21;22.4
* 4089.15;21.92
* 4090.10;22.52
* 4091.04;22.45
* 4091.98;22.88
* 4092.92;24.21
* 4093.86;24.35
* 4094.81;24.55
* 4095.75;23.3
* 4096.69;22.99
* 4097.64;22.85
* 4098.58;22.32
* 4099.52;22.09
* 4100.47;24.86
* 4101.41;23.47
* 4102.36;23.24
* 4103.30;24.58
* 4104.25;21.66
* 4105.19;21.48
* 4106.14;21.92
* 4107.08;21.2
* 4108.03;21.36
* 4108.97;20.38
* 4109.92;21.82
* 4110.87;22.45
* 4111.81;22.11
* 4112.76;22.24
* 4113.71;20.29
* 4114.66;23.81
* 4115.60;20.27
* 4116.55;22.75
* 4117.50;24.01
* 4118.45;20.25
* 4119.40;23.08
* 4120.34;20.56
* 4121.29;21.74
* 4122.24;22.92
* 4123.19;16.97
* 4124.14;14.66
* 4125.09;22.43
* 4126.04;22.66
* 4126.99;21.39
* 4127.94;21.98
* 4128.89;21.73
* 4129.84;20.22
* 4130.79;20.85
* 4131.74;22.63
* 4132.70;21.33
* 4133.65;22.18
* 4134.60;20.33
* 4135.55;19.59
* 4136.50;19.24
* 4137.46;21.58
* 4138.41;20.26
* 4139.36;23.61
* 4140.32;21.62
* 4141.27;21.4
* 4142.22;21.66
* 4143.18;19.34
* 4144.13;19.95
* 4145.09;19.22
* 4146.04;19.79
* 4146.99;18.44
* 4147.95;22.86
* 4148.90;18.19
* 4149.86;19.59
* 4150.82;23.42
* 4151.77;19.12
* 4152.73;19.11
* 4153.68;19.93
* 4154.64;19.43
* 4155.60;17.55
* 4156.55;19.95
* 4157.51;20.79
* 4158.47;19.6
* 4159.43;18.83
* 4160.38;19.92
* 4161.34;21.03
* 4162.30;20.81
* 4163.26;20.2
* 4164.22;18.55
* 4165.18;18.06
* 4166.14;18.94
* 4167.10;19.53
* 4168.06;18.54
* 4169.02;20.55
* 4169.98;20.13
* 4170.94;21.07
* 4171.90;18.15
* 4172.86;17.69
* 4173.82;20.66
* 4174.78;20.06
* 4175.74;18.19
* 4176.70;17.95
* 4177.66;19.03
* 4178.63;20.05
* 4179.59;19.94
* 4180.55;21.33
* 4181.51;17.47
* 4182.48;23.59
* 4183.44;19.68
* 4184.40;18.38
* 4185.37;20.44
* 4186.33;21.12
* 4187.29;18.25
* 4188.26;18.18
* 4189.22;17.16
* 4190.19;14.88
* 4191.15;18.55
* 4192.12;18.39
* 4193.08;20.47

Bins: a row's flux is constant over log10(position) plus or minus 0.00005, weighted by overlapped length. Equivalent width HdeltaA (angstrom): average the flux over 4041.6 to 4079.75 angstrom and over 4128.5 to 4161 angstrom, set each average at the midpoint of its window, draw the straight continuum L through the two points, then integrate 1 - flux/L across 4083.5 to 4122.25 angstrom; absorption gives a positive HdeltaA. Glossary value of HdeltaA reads -2.1 angstrom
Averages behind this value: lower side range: 22.3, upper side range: 20.4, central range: 22.5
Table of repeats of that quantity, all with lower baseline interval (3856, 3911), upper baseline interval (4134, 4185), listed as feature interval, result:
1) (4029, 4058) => 0.58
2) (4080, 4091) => -0.43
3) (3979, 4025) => 2.11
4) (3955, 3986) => 1.30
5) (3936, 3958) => 0.62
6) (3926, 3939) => 0.91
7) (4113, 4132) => -0.50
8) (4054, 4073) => -0.50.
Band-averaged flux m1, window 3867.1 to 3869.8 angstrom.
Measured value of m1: 28.7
